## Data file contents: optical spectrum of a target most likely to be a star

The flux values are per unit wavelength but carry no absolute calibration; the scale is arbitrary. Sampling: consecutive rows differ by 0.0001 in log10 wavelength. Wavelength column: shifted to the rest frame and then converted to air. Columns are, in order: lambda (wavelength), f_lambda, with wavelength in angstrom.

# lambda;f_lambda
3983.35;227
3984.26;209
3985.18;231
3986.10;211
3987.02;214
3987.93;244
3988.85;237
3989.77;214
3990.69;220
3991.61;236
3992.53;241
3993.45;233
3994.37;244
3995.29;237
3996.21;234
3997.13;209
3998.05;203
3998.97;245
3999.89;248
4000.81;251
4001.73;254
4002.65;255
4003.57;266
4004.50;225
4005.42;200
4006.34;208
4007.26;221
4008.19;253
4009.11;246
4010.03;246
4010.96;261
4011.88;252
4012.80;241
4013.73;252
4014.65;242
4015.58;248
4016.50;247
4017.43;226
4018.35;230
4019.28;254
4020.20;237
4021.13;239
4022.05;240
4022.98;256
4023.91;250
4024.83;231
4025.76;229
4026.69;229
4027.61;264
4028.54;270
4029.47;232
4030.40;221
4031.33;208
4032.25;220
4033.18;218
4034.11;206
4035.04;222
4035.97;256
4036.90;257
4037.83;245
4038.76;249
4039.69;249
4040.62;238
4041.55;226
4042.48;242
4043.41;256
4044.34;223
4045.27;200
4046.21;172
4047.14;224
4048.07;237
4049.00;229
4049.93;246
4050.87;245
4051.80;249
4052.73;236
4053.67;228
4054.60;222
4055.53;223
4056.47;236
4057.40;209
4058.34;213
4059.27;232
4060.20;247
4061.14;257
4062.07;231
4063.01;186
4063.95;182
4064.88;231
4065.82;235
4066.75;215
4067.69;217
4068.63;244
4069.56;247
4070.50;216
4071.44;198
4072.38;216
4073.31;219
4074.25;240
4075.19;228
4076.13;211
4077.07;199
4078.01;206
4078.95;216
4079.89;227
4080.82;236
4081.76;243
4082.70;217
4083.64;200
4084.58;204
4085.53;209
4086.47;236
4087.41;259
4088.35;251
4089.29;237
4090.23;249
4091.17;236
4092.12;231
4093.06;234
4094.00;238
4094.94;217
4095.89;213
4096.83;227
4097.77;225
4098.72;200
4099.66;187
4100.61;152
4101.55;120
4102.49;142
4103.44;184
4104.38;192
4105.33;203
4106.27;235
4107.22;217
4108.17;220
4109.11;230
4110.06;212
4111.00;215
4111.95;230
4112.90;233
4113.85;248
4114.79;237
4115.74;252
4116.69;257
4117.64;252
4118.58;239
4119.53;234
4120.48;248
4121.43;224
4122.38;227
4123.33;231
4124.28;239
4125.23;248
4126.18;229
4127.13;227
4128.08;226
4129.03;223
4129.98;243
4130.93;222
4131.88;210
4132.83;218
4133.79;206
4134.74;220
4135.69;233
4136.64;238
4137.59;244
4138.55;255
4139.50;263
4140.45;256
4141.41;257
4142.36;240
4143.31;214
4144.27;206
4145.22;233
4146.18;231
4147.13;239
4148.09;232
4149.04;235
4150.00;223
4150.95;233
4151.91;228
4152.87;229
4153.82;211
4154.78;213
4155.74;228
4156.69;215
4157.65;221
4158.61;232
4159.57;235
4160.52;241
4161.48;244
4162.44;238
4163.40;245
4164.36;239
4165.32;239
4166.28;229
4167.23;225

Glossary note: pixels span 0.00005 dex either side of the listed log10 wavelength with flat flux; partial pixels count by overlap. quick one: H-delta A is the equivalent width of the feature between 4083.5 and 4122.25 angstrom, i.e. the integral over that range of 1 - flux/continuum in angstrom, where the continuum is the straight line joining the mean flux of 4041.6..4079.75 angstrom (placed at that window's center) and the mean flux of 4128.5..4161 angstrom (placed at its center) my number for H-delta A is 1.1 angstrom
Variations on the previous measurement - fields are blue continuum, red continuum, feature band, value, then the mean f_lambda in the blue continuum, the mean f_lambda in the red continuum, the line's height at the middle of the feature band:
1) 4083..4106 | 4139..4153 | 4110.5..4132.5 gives -1.1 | 210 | 235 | 223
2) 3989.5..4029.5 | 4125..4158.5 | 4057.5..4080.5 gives 1.3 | 239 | 230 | 235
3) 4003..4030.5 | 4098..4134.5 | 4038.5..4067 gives 0.6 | 241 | 219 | 233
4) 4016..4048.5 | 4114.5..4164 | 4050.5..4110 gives 3.8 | 234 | 233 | 234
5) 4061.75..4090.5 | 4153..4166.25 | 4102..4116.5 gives 0.5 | 223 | 231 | 226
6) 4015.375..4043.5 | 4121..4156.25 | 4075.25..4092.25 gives 0.6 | 238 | 231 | 234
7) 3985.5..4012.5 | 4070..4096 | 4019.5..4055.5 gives -0.6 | 235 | 225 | 230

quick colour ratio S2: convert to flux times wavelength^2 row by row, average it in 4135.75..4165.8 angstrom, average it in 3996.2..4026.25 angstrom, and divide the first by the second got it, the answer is 1.05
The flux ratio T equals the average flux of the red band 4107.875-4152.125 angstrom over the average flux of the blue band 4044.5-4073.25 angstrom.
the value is 1.0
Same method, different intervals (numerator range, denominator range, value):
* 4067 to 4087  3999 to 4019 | 0.91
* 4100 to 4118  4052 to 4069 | 0.94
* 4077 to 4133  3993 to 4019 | 0.93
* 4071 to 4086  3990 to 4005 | 0.91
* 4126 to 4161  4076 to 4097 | 1.02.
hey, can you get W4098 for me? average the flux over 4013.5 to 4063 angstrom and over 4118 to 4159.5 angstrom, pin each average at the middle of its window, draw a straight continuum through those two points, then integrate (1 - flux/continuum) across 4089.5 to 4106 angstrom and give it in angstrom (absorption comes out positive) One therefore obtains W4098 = 2.0 angstrom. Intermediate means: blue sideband 234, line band 204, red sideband 231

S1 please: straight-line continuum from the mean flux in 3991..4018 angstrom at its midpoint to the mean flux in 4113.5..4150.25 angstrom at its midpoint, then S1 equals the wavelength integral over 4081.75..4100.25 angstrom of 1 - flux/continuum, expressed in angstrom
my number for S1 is 0.9 angstrom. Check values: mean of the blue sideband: 239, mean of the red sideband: 235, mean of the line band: 225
